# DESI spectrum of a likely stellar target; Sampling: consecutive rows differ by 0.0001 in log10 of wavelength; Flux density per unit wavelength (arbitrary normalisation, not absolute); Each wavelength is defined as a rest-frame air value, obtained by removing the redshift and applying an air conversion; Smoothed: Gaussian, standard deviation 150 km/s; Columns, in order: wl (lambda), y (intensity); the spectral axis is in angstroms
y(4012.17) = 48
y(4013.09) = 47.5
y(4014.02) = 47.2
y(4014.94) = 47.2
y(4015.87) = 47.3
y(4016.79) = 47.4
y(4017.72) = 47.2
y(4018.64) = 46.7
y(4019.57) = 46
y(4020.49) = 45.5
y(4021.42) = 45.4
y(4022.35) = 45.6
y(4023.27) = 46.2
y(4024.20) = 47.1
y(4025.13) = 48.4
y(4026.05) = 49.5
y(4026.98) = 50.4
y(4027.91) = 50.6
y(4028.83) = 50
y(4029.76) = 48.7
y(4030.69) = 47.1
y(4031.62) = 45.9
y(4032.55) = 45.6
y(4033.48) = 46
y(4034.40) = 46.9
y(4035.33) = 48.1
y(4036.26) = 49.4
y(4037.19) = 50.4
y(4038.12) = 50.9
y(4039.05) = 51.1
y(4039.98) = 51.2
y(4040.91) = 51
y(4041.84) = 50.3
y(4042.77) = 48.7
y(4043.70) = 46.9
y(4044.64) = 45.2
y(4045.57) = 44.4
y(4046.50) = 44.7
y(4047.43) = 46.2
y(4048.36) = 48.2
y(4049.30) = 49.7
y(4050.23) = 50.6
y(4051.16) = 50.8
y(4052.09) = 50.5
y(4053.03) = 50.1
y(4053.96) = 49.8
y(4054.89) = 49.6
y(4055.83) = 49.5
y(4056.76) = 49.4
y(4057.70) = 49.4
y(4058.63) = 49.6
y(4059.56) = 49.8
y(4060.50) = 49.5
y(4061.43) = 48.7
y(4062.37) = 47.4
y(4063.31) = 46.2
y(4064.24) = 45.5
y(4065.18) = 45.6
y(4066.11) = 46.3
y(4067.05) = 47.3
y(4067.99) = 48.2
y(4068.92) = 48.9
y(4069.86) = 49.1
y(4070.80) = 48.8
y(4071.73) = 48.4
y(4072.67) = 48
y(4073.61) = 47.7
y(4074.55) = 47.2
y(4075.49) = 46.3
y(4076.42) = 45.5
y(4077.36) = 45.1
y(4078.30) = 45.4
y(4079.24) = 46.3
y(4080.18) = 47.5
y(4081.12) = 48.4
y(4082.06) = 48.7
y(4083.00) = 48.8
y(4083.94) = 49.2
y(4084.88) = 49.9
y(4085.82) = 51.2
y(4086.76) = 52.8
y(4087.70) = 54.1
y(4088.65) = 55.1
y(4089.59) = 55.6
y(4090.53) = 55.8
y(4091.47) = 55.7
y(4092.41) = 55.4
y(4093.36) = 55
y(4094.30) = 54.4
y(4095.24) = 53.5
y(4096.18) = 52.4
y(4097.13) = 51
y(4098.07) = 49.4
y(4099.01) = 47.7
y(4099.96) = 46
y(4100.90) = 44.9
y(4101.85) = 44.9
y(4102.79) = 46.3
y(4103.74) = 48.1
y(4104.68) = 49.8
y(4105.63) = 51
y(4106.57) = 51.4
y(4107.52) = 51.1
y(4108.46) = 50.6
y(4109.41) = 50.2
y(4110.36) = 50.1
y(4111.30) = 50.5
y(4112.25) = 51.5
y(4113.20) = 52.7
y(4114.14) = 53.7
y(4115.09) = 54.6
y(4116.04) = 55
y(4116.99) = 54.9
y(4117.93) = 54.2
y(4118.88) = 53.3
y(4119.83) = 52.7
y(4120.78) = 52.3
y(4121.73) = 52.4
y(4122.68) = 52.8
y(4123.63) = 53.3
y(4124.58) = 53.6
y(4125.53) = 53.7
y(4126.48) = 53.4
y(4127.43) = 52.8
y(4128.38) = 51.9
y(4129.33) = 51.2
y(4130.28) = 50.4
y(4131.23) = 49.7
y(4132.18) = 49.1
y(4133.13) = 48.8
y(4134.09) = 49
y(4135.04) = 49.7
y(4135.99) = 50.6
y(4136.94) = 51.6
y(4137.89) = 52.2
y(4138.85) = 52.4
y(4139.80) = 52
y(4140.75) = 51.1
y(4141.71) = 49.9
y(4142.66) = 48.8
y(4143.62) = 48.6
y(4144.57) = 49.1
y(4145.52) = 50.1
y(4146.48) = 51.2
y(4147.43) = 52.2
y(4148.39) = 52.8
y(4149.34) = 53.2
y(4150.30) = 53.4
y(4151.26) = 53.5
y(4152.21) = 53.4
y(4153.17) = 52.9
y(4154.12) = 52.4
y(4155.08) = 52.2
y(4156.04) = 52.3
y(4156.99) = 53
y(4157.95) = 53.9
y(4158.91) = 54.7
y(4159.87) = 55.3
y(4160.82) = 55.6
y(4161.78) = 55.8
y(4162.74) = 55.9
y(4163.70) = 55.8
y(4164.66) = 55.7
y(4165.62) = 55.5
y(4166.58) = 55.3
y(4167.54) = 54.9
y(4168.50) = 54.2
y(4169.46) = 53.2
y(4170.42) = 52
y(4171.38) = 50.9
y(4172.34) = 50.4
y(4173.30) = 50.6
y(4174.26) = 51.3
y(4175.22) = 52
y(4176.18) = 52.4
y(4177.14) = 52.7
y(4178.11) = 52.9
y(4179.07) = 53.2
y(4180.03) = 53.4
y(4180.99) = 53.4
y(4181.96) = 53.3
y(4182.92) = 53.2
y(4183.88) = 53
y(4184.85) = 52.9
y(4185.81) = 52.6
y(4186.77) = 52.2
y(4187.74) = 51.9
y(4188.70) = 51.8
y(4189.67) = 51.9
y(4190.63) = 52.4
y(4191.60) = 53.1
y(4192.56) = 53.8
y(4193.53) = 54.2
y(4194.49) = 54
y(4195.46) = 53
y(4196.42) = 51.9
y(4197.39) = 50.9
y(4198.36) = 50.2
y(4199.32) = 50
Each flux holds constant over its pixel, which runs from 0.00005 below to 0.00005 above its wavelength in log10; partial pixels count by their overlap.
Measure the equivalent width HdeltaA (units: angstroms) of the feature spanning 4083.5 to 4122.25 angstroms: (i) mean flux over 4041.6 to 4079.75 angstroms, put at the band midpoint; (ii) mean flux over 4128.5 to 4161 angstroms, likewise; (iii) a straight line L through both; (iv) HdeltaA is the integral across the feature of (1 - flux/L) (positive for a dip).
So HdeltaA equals -1.5 angstroms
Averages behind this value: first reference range 47.9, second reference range 51.6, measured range 51.7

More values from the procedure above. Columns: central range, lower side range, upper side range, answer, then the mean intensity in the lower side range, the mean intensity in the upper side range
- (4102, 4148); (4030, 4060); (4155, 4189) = 0.2 angstroms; 48.7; 53.3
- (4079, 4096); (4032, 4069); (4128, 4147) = -1.0 angstroms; 48.4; 50.4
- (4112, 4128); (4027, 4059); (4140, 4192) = -0.7 angstroms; 48.7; 52.8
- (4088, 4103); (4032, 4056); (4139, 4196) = -0.3 angstroms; 48.7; 52.8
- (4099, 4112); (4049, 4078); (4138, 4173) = 0.4 angstroms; 48.3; 52.9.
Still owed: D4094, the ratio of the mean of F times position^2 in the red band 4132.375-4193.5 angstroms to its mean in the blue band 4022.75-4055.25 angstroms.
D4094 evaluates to 1.1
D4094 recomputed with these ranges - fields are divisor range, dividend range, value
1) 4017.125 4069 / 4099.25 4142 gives 1.10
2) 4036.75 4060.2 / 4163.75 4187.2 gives 1.15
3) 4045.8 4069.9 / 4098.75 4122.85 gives 1.08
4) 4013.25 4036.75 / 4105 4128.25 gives 1.16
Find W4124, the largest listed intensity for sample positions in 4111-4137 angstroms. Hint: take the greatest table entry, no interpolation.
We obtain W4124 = 55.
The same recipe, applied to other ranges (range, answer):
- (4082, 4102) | 55.8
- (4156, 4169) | 55.9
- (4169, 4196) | 54.2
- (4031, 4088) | 54.1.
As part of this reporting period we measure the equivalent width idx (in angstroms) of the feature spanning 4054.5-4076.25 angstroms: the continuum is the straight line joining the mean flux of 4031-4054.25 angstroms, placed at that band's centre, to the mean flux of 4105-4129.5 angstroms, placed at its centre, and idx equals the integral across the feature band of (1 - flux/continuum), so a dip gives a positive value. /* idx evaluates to 0.7 angstroms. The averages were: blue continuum 48.5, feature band 48.1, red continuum 52.5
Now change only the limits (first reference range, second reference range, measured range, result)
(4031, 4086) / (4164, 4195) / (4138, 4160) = -0.12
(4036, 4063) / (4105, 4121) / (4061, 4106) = 1.36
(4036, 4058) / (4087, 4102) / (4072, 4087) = 0.94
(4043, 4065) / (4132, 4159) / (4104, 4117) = -0.39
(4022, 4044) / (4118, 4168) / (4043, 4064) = 0.39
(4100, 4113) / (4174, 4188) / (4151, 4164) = -0.61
